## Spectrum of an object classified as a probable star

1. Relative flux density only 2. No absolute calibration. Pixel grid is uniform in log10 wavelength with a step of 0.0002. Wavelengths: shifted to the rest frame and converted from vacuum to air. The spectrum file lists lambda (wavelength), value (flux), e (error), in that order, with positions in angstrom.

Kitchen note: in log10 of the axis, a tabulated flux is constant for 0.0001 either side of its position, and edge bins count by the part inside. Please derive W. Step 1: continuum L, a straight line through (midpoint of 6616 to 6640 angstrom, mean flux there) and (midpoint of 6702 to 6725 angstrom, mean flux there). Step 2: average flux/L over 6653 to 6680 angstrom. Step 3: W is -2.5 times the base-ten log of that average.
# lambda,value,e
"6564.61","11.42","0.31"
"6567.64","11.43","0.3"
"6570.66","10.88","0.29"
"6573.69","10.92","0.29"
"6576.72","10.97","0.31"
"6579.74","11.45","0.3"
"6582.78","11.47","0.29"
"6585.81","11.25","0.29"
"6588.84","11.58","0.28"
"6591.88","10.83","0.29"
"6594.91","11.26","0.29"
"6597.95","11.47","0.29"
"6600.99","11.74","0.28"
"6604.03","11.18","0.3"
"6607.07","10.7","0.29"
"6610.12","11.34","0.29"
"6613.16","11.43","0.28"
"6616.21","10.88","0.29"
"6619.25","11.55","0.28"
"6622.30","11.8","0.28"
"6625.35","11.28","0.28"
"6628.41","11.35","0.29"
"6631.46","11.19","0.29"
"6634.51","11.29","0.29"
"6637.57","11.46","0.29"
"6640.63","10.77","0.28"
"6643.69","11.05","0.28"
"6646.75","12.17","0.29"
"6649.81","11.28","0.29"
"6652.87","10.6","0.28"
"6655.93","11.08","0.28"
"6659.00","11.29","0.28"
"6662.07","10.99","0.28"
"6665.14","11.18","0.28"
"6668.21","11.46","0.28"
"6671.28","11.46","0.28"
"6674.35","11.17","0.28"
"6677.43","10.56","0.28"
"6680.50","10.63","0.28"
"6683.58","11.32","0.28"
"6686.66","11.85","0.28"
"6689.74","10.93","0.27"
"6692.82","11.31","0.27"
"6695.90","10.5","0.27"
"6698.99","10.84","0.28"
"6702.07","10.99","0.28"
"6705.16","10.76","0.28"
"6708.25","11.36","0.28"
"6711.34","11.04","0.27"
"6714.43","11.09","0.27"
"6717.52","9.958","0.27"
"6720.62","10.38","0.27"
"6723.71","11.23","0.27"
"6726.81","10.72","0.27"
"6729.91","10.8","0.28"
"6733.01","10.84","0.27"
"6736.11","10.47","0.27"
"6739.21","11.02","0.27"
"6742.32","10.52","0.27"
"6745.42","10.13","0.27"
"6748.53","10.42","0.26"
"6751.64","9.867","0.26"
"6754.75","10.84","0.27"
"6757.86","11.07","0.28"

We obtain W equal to 0.00 mag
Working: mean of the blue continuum 11.4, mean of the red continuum 10.8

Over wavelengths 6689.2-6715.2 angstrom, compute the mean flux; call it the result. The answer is 11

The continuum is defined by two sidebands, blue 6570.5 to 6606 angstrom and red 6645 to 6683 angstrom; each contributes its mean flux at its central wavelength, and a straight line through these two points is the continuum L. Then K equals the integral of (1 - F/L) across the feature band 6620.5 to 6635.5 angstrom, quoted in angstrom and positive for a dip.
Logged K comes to -0.2 angstrom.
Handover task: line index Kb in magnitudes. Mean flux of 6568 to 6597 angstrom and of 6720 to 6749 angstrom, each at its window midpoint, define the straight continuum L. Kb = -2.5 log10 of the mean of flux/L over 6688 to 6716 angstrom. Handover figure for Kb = -0.02 mag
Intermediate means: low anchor 11.2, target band 11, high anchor 10.7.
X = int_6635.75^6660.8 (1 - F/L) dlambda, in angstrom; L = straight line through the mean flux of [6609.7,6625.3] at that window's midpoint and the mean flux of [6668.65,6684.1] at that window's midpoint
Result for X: 0.0 angstrom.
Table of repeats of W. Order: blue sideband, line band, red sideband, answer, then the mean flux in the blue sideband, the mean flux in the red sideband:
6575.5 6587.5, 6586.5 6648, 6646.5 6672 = -0.004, 11.3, 11.2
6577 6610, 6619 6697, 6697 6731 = -0.017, 11.3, 10.8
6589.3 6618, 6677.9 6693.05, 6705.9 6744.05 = -0.023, 11.2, 10.8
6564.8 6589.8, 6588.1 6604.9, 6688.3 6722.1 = -0.015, 11.2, 10.8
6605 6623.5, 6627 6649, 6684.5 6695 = -0.004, 11.3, 11.3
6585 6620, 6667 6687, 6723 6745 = -0.019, 11.3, 10.7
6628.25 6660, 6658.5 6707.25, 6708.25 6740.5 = -0.006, 11.2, 10.8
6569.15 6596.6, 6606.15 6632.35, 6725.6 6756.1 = -0.025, 11.2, 10.6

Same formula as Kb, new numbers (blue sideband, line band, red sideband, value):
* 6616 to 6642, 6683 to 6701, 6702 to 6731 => -0.015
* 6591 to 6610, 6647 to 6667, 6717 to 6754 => -0.020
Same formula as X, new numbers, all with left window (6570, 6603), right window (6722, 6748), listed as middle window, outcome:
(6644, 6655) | -0.3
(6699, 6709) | -0.1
